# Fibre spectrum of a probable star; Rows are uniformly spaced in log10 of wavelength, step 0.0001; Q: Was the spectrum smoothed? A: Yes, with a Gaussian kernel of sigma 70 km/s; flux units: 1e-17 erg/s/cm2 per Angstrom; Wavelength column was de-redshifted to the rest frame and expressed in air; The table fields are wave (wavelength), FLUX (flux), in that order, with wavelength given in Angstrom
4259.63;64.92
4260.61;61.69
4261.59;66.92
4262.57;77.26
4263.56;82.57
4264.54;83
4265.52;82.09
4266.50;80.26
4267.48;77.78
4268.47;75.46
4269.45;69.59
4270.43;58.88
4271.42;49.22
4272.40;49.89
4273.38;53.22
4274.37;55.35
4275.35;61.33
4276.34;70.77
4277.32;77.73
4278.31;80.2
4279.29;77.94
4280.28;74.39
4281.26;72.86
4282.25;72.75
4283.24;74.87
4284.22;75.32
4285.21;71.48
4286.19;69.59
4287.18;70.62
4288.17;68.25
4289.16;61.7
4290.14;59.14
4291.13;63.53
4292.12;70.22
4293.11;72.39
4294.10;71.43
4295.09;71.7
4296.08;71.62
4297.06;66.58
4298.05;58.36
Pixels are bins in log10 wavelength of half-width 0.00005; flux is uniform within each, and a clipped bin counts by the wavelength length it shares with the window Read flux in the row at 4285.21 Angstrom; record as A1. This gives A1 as 71.48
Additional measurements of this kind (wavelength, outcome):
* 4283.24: 74.87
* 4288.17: 68.25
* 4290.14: 59.14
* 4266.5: 80.26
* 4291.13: 63.53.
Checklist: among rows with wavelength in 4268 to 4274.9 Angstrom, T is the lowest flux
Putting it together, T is 49.22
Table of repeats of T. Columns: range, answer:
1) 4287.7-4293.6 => 59.14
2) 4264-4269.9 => 69.59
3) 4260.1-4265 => 61.69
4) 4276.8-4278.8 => 77.73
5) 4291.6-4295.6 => 70.22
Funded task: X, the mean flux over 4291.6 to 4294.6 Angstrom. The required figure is 71.1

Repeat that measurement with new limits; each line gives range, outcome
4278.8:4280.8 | 76.3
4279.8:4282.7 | 73.4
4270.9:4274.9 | 52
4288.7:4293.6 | 65.4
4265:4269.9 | 77.2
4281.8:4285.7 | 73.7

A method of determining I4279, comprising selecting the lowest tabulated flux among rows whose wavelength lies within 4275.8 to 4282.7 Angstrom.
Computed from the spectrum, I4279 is 70.77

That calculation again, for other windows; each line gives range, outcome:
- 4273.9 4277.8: 55.35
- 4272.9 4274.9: 53.22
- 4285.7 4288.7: 68.25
